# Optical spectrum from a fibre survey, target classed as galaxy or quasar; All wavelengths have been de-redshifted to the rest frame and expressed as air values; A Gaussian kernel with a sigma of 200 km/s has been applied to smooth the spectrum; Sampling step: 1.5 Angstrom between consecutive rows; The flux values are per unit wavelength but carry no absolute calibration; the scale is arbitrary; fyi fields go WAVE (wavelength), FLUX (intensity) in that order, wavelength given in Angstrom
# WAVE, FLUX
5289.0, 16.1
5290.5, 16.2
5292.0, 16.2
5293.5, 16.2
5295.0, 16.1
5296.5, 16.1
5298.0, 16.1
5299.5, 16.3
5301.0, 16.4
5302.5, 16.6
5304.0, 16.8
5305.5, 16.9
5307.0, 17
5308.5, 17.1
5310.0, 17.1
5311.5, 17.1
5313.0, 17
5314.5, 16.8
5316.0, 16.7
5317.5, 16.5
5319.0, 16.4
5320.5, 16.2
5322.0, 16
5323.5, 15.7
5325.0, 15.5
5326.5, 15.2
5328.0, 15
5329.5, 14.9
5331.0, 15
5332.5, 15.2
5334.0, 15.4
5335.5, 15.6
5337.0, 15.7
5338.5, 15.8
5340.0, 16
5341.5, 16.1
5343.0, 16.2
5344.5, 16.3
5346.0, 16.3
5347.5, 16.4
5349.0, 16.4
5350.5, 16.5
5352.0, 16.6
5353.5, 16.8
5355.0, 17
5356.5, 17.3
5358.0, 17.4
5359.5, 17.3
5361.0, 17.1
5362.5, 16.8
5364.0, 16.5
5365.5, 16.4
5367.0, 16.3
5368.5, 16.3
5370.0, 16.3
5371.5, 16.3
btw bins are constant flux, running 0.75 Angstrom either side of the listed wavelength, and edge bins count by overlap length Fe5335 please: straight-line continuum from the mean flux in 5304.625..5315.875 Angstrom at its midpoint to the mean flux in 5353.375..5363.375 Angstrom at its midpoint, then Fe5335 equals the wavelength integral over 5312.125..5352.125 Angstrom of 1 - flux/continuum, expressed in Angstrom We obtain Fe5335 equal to 2.5 Angstrom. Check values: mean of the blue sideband 17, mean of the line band 16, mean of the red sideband 17.1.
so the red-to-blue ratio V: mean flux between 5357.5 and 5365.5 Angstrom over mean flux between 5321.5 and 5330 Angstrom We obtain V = 1.10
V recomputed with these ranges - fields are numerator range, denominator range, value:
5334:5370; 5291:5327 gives 1.00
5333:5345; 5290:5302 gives 0.98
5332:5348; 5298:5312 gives 0.95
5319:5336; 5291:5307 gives 0.94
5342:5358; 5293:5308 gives 1.01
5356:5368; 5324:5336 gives 1.11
